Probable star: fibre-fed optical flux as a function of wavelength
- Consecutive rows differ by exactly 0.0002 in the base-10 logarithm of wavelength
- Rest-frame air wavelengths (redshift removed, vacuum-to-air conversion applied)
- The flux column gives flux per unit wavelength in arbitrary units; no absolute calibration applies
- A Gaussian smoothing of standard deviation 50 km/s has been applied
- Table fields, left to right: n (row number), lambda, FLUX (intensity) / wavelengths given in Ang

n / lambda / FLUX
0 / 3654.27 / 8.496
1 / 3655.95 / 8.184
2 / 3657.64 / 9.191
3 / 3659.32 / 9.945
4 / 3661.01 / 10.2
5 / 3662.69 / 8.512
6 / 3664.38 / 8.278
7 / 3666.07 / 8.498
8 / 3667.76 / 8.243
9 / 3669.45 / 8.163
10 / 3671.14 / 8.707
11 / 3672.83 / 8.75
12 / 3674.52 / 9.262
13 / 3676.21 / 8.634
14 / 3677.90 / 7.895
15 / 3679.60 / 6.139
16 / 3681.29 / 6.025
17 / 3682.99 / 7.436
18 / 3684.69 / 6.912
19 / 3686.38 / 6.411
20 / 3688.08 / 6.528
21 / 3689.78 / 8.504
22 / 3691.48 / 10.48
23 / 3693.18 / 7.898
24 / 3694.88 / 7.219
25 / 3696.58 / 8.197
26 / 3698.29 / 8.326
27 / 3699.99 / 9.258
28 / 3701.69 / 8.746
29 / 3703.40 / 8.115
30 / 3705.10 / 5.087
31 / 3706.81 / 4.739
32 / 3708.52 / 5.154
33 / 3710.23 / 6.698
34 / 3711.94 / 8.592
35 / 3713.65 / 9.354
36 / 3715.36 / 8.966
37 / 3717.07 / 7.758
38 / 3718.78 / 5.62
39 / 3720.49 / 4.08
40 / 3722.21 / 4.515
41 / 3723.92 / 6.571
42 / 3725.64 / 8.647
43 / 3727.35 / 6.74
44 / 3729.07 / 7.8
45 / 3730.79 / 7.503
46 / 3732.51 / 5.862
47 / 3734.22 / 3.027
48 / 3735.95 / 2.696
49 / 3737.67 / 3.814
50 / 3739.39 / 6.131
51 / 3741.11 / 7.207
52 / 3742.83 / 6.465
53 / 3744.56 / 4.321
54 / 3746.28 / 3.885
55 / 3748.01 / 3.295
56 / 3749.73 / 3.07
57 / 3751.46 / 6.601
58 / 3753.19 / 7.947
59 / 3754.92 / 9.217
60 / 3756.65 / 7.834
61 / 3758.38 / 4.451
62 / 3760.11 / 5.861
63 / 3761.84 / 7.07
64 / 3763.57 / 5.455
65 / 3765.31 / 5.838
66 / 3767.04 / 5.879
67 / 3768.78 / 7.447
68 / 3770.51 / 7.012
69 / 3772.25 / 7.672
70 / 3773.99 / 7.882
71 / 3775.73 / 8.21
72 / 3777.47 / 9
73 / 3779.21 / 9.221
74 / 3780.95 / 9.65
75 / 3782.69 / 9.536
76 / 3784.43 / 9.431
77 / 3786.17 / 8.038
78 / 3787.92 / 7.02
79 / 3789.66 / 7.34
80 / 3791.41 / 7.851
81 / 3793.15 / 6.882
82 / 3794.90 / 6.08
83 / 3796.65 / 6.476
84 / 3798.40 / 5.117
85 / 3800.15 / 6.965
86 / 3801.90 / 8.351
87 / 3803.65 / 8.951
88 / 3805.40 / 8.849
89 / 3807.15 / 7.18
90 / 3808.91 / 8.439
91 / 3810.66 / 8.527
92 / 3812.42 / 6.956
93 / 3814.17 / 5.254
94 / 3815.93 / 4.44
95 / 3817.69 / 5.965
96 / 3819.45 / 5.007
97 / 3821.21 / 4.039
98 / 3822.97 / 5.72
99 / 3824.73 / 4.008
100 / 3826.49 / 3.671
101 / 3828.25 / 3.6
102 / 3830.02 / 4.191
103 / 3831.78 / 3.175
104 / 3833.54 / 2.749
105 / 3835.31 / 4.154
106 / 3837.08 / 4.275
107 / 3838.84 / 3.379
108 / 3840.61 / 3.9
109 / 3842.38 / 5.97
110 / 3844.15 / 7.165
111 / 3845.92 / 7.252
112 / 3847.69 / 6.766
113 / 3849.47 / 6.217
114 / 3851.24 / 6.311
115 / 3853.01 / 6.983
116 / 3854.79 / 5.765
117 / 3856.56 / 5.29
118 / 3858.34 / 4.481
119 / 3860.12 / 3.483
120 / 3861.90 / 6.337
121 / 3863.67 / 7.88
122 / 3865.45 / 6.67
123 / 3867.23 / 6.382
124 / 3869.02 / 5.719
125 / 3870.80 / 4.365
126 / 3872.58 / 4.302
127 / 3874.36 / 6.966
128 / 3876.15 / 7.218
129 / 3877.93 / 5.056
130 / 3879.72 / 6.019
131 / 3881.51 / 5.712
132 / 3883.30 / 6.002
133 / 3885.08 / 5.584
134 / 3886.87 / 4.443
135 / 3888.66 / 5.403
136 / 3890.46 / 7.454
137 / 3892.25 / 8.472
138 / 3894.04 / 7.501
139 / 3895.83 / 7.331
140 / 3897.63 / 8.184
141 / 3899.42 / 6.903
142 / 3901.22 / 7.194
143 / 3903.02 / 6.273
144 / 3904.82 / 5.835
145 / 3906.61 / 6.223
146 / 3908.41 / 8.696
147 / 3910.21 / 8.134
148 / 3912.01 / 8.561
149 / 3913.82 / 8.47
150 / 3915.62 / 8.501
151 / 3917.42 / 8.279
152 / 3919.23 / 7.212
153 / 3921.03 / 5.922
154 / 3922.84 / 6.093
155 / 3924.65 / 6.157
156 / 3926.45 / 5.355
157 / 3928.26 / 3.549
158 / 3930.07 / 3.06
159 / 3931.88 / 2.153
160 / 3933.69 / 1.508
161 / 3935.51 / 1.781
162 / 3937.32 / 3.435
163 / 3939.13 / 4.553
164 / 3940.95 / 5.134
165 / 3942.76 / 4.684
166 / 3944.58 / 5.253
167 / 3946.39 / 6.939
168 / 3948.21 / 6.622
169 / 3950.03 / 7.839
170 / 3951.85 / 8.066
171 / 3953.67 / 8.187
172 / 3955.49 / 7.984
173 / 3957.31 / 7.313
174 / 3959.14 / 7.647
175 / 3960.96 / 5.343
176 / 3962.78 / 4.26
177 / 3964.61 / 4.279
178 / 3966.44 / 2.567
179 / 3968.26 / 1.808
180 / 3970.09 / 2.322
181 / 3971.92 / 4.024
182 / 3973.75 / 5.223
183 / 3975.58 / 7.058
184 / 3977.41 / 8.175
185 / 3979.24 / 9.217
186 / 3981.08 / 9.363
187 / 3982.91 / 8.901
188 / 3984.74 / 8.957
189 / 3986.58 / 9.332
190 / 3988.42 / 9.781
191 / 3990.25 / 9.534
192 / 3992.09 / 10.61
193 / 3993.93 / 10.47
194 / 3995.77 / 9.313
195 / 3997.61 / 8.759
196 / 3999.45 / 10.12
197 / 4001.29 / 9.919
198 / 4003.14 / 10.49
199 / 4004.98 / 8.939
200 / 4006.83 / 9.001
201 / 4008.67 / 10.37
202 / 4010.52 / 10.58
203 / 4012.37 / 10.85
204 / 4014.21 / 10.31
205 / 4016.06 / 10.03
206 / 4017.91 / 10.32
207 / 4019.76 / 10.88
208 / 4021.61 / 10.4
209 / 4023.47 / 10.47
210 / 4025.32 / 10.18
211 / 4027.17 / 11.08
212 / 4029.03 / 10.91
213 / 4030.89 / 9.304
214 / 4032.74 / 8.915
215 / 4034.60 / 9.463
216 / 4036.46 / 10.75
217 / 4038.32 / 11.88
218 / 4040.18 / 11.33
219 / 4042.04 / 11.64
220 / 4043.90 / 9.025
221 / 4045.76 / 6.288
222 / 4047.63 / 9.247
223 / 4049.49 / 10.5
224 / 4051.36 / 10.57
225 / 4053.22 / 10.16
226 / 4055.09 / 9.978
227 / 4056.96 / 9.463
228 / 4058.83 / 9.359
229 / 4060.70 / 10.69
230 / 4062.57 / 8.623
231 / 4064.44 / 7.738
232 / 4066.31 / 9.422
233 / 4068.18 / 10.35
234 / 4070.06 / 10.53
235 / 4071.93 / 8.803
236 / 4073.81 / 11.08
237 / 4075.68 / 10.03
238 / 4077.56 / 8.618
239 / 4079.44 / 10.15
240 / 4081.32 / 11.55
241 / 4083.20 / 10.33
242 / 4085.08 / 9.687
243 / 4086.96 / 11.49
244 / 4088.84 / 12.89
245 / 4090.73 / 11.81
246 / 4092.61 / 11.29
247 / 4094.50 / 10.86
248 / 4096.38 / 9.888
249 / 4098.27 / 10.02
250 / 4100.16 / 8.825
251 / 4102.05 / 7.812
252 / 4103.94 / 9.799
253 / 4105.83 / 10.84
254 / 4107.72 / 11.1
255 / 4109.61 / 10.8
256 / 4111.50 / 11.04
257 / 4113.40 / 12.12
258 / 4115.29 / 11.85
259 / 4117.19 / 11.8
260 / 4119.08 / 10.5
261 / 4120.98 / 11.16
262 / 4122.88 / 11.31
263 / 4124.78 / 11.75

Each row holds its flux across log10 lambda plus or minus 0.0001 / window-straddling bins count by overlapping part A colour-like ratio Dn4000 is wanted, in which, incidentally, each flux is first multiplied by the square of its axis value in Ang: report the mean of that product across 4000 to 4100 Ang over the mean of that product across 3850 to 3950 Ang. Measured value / 1.8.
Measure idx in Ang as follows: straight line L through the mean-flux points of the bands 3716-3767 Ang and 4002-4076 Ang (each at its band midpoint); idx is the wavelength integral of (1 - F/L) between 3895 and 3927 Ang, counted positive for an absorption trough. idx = 3.91 Ang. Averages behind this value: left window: 5.85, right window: 10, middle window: 7.2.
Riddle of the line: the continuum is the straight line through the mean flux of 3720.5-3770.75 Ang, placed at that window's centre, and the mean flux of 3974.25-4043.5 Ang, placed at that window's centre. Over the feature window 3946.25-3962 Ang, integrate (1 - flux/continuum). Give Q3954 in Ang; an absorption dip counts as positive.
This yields 3.03 Ang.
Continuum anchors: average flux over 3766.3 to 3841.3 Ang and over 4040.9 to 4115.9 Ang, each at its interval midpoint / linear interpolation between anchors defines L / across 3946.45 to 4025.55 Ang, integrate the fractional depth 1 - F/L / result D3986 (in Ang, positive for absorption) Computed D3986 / 6.2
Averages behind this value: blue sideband 6.45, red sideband 10.2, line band 8.25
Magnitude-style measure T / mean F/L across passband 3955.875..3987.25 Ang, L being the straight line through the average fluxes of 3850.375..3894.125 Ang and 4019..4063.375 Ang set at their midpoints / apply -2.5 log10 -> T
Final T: 0.32 mag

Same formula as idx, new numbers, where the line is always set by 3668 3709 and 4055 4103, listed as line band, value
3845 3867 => 6.5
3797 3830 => 9.0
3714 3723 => 1.7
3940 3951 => 3.7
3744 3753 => 3.9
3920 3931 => 4.9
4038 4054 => -0.3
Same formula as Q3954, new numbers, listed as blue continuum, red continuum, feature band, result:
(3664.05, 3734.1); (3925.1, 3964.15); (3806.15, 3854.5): 6.8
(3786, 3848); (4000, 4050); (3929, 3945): 9.4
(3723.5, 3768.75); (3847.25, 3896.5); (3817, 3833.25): 4.6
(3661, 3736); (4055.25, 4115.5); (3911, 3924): 2.1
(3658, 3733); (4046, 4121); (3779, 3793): -0.3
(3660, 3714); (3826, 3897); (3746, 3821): -4.7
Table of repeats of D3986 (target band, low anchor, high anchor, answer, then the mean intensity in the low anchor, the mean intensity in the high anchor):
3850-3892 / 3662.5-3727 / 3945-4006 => 9.35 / 7.53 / 7.55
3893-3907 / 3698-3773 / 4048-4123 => 2.14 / 6.35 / 10.4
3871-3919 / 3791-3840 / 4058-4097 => 1.71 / 5.69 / 10.3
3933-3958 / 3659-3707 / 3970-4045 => 9.64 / 7.99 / 9.55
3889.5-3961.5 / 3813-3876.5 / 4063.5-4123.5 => 5.58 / 5.25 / 10.5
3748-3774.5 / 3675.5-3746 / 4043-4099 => 2.79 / 6.8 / 10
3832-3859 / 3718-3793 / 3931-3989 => 4.09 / 6.58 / 5.91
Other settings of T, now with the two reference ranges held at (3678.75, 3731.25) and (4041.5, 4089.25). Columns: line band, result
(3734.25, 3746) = 0.46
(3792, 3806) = 0.10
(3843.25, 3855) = 0.23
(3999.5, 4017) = -0.07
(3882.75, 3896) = 0.30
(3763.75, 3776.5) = 0.10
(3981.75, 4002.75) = -0.03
